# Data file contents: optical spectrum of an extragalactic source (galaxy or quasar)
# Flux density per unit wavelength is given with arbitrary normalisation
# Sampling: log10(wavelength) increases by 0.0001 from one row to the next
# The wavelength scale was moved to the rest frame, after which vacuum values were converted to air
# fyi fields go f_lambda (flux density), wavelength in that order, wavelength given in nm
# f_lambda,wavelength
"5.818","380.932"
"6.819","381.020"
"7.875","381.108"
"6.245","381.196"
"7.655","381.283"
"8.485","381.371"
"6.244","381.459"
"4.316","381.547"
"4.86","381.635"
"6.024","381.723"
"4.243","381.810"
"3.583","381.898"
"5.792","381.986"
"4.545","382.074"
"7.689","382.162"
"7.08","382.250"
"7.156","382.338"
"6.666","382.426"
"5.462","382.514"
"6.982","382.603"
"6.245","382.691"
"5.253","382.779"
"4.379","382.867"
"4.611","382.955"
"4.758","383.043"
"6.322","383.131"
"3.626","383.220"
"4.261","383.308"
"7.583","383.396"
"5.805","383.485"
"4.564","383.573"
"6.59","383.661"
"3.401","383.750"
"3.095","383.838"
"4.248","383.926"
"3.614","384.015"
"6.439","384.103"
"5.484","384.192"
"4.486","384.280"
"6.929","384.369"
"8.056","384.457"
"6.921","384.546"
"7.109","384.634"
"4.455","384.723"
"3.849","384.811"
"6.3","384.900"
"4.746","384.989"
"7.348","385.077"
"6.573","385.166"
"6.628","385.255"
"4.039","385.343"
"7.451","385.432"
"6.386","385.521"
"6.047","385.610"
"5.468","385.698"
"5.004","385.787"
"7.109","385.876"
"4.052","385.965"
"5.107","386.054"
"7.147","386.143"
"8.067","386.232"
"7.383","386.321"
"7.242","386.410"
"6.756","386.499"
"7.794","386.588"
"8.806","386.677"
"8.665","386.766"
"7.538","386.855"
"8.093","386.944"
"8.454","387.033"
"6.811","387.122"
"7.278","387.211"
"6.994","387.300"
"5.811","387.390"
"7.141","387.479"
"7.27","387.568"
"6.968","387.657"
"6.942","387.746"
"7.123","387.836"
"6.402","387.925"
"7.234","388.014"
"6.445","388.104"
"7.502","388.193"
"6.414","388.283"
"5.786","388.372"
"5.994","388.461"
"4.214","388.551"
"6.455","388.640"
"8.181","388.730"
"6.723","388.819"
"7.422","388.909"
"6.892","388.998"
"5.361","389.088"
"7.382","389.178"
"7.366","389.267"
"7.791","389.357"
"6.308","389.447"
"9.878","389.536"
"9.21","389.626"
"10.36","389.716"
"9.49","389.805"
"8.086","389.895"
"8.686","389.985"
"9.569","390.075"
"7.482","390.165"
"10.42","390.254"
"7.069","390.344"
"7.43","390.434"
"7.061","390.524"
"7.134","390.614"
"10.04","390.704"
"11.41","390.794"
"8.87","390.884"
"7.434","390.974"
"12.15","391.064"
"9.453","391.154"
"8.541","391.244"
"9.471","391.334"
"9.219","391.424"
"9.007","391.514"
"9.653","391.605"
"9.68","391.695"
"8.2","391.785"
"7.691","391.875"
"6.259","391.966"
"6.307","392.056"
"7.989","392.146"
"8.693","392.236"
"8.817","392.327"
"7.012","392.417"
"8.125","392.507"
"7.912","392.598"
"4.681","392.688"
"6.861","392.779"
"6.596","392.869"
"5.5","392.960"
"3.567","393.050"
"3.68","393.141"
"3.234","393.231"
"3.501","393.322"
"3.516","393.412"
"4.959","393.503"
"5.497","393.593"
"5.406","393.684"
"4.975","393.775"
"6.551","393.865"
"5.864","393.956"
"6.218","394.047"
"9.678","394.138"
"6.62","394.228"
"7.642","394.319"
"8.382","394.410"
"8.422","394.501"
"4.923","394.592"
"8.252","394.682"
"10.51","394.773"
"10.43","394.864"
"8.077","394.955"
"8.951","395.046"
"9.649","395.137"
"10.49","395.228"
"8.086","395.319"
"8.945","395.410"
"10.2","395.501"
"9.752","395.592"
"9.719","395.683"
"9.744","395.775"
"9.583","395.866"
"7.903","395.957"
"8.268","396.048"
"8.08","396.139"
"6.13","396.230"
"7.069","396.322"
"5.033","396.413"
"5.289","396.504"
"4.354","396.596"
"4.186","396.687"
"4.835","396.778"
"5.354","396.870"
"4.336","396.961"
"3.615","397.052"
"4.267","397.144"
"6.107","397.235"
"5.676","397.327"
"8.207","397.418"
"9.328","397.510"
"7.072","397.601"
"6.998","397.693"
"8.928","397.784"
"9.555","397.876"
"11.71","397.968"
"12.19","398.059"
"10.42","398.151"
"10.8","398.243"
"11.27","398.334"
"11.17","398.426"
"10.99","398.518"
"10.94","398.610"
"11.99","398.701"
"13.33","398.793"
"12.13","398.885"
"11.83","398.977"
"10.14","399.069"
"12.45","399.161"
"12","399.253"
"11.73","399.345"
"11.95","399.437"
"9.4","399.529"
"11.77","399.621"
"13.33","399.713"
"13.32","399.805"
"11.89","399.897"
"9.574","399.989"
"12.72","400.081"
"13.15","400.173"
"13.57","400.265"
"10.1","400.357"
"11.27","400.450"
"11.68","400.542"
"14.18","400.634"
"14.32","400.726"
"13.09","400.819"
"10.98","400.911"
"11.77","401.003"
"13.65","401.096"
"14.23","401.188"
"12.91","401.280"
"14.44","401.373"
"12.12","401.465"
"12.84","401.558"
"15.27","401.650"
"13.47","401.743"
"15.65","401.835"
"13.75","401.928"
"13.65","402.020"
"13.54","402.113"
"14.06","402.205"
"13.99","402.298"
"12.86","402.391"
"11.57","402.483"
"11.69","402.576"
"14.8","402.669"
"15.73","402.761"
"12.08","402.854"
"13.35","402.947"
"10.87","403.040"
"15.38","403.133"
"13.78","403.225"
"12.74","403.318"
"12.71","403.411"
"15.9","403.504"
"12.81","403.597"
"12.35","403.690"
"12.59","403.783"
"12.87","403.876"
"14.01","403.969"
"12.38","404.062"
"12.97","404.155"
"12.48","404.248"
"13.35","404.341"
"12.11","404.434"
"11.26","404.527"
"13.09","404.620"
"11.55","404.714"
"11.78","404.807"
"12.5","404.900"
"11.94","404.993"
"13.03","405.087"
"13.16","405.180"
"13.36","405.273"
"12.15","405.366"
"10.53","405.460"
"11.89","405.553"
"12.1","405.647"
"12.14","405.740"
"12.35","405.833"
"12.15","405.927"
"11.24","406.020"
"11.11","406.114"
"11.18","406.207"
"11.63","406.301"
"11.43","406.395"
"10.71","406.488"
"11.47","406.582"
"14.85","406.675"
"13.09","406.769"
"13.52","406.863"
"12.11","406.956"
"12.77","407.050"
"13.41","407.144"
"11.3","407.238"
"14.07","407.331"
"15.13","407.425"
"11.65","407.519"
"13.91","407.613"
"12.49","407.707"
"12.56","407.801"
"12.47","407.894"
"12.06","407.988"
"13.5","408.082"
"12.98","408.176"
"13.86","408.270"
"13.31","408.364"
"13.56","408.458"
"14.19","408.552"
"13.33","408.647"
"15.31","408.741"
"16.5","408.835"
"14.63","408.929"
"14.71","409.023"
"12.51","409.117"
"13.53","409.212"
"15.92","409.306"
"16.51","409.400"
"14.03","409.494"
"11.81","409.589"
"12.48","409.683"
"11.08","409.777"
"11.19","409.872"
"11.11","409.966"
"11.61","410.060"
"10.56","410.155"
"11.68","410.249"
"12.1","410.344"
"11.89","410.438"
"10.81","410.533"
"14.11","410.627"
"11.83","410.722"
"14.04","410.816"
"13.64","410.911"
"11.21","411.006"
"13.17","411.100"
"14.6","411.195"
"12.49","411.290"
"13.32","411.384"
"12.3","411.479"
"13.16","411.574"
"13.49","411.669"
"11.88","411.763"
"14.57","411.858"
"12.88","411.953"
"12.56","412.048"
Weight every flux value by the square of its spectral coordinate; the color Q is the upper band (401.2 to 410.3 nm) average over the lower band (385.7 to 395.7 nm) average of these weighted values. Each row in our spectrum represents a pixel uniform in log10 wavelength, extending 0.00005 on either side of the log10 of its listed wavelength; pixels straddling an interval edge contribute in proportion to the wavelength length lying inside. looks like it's 1.86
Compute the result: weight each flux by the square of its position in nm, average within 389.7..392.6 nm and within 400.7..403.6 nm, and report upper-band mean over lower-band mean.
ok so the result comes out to 1.65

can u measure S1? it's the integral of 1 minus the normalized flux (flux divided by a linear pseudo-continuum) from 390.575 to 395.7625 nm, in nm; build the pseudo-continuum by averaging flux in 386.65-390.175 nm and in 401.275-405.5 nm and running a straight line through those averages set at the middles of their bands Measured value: 0.82 nm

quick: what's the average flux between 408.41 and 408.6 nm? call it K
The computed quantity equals 13.8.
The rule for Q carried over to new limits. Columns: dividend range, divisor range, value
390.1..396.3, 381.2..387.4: 1.34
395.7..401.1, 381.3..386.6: 1.81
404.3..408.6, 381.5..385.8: 2.52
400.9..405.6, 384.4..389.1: 2.13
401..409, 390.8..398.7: 1.77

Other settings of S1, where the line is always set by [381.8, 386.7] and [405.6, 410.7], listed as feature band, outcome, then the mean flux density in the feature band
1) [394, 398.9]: 0.552 nm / 8.34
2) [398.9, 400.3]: -0.217 nm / 11.9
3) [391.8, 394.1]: 0.640 nm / 6.01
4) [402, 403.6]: -0.311 nm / 13.4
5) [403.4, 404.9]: -0.145 nm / 12.8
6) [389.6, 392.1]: -0.327 nm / 8.76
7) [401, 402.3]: -0.338 nm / 13.7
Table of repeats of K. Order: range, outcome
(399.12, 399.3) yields 12.2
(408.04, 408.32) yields 13.4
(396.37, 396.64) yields 4.89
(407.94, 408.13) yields 12.8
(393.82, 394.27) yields 6.99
